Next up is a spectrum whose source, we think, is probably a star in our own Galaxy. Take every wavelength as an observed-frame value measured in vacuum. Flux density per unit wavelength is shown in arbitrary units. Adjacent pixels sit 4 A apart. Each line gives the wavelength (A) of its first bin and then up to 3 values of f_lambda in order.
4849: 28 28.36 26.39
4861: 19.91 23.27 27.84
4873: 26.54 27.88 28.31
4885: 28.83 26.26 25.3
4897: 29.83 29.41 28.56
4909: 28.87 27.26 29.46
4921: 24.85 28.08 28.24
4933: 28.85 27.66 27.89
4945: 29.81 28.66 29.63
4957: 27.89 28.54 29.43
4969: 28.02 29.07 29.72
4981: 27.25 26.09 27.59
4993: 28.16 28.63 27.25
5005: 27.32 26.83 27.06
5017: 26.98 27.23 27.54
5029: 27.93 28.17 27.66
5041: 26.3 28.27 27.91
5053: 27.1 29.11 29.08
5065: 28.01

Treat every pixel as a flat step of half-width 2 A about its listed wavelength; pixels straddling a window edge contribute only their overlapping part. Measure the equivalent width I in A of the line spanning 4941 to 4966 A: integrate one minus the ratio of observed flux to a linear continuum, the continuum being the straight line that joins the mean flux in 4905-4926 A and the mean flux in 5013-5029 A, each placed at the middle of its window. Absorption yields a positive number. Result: -1.16 A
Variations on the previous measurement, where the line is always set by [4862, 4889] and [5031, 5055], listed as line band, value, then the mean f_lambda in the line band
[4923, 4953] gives -1.6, 28.5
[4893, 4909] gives -1.1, 28.7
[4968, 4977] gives -0.5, 28.9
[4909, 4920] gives -0.5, 28.1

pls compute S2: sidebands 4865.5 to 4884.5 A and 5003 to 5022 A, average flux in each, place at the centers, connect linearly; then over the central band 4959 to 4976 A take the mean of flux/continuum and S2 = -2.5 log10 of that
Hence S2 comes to -0.064 mag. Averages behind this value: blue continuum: 27.4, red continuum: 27.1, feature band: 28.8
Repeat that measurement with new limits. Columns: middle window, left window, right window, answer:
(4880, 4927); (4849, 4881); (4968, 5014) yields -0.05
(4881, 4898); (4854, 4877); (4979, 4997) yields -0.08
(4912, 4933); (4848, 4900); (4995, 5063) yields -0.03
